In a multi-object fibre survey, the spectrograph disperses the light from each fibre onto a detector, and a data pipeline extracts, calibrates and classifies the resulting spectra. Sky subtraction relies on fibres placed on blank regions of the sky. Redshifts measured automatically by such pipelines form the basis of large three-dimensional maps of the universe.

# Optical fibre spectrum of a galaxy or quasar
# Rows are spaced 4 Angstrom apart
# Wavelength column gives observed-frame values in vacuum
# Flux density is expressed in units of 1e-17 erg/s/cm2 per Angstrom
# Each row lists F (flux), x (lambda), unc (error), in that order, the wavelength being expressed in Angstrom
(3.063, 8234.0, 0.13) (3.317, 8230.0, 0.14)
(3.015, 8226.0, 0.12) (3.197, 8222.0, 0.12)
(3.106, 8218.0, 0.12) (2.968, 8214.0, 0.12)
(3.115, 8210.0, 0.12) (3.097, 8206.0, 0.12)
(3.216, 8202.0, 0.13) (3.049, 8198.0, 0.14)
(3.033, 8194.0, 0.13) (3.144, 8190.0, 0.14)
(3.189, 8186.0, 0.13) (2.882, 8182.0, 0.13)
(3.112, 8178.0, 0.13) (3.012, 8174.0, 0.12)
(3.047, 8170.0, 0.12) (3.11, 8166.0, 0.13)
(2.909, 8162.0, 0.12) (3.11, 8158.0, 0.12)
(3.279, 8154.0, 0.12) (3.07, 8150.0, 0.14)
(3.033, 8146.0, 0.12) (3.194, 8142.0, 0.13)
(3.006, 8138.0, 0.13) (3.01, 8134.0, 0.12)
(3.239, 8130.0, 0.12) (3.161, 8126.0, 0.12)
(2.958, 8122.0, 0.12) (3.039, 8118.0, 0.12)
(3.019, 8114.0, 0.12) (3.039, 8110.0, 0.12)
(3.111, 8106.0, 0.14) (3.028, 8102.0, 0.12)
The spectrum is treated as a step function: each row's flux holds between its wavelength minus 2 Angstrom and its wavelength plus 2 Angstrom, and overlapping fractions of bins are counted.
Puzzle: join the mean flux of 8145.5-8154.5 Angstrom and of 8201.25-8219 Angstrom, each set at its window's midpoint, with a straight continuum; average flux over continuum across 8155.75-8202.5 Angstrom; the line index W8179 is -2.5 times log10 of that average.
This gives 0.01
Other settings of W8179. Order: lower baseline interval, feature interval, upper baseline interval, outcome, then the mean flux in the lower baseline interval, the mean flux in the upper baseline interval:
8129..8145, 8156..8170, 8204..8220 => 0.02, 3.1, 3.07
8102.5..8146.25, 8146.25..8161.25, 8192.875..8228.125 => -0.01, 3.07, 3.09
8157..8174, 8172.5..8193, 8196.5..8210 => 0.00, 3.04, 3.12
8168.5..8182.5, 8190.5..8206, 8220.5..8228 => -0.02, 3.03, 3.1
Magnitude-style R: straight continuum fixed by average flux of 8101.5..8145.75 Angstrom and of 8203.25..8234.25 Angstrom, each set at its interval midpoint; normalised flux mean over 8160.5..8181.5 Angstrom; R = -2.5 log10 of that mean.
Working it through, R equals 0.02 mag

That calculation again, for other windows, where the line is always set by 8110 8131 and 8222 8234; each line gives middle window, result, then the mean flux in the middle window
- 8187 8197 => 0.011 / 3.09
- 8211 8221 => 0.029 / 3.06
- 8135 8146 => 0.003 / 3.08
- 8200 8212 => -0.002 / 3.14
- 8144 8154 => -0.001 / 3.1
